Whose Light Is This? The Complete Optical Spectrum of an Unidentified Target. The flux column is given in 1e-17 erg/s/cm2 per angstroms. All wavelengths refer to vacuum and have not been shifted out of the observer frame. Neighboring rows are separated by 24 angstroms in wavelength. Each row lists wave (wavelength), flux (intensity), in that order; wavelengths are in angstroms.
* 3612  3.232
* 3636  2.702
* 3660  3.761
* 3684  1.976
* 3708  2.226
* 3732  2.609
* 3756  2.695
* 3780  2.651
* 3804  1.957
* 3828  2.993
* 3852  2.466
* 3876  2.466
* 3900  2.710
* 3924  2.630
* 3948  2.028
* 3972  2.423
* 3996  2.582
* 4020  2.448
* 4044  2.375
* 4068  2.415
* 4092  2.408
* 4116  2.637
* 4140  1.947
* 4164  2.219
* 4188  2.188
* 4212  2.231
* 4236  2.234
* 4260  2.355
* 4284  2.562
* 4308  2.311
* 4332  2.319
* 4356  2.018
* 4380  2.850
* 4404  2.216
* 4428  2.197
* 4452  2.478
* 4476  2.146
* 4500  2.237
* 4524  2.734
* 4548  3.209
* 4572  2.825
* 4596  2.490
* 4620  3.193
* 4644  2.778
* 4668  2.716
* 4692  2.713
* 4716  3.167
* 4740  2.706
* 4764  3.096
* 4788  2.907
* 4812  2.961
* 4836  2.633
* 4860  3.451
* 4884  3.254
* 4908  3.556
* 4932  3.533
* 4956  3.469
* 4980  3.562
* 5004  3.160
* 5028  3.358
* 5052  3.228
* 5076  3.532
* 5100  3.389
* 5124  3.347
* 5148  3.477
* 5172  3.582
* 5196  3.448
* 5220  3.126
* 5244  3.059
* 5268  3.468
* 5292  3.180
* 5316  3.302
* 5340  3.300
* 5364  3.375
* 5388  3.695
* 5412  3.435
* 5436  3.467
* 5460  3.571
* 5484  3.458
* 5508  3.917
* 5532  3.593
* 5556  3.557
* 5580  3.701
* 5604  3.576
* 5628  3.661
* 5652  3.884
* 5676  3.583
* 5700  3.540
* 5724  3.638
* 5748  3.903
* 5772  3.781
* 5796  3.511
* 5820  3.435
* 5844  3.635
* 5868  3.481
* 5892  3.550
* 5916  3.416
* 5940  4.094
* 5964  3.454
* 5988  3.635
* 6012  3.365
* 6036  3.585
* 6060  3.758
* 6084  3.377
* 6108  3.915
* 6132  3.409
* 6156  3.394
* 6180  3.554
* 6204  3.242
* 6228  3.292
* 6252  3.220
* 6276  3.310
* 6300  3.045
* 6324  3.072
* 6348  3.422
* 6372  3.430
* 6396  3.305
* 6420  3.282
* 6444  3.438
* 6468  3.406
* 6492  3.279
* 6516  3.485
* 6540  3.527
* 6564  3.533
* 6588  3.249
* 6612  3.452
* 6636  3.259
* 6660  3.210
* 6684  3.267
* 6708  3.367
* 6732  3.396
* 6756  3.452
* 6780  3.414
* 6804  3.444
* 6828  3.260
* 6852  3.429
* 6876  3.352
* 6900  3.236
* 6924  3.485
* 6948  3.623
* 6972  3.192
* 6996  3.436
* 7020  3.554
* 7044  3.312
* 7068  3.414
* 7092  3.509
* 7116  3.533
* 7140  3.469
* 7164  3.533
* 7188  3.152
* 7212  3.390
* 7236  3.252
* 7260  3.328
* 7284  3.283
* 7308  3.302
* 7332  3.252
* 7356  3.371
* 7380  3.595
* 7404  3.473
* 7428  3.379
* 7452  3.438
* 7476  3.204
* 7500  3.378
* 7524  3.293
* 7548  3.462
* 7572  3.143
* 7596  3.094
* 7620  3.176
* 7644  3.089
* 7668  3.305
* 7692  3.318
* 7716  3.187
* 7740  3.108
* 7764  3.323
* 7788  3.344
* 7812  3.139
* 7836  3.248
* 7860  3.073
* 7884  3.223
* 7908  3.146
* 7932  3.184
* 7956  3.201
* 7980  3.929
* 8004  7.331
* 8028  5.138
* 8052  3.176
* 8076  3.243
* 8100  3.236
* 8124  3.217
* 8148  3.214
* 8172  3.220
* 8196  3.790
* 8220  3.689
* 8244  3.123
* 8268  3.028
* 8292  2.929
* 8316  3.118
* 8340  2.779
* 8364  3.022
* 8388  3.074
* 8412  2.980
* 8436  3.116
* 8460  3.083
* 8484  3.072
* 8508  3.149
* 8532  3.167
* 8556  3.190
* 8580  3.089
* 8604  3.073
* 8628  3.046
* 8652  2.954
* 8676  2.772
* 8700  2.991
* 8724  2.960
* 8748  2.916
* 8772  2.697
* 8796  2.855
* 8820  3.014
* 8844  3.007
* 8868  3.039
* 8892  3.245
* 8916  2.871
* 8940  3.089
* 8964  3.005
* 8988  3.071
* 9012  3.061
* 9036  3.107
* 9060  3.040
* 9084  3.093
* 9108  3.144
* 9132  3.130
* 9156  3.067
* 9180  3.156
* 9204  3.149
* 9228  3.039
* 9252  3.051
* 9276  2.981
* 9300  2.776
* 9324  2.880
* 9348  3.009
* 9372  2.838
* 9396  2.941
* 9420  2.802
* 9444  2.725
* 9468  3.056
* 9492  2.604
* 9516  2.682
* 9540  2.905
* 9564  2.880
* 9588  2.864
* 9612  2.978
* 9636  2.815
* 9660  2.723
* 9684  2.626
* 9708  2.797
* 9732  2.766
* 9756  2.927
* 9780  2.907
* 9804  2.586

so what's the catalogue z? 0.22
